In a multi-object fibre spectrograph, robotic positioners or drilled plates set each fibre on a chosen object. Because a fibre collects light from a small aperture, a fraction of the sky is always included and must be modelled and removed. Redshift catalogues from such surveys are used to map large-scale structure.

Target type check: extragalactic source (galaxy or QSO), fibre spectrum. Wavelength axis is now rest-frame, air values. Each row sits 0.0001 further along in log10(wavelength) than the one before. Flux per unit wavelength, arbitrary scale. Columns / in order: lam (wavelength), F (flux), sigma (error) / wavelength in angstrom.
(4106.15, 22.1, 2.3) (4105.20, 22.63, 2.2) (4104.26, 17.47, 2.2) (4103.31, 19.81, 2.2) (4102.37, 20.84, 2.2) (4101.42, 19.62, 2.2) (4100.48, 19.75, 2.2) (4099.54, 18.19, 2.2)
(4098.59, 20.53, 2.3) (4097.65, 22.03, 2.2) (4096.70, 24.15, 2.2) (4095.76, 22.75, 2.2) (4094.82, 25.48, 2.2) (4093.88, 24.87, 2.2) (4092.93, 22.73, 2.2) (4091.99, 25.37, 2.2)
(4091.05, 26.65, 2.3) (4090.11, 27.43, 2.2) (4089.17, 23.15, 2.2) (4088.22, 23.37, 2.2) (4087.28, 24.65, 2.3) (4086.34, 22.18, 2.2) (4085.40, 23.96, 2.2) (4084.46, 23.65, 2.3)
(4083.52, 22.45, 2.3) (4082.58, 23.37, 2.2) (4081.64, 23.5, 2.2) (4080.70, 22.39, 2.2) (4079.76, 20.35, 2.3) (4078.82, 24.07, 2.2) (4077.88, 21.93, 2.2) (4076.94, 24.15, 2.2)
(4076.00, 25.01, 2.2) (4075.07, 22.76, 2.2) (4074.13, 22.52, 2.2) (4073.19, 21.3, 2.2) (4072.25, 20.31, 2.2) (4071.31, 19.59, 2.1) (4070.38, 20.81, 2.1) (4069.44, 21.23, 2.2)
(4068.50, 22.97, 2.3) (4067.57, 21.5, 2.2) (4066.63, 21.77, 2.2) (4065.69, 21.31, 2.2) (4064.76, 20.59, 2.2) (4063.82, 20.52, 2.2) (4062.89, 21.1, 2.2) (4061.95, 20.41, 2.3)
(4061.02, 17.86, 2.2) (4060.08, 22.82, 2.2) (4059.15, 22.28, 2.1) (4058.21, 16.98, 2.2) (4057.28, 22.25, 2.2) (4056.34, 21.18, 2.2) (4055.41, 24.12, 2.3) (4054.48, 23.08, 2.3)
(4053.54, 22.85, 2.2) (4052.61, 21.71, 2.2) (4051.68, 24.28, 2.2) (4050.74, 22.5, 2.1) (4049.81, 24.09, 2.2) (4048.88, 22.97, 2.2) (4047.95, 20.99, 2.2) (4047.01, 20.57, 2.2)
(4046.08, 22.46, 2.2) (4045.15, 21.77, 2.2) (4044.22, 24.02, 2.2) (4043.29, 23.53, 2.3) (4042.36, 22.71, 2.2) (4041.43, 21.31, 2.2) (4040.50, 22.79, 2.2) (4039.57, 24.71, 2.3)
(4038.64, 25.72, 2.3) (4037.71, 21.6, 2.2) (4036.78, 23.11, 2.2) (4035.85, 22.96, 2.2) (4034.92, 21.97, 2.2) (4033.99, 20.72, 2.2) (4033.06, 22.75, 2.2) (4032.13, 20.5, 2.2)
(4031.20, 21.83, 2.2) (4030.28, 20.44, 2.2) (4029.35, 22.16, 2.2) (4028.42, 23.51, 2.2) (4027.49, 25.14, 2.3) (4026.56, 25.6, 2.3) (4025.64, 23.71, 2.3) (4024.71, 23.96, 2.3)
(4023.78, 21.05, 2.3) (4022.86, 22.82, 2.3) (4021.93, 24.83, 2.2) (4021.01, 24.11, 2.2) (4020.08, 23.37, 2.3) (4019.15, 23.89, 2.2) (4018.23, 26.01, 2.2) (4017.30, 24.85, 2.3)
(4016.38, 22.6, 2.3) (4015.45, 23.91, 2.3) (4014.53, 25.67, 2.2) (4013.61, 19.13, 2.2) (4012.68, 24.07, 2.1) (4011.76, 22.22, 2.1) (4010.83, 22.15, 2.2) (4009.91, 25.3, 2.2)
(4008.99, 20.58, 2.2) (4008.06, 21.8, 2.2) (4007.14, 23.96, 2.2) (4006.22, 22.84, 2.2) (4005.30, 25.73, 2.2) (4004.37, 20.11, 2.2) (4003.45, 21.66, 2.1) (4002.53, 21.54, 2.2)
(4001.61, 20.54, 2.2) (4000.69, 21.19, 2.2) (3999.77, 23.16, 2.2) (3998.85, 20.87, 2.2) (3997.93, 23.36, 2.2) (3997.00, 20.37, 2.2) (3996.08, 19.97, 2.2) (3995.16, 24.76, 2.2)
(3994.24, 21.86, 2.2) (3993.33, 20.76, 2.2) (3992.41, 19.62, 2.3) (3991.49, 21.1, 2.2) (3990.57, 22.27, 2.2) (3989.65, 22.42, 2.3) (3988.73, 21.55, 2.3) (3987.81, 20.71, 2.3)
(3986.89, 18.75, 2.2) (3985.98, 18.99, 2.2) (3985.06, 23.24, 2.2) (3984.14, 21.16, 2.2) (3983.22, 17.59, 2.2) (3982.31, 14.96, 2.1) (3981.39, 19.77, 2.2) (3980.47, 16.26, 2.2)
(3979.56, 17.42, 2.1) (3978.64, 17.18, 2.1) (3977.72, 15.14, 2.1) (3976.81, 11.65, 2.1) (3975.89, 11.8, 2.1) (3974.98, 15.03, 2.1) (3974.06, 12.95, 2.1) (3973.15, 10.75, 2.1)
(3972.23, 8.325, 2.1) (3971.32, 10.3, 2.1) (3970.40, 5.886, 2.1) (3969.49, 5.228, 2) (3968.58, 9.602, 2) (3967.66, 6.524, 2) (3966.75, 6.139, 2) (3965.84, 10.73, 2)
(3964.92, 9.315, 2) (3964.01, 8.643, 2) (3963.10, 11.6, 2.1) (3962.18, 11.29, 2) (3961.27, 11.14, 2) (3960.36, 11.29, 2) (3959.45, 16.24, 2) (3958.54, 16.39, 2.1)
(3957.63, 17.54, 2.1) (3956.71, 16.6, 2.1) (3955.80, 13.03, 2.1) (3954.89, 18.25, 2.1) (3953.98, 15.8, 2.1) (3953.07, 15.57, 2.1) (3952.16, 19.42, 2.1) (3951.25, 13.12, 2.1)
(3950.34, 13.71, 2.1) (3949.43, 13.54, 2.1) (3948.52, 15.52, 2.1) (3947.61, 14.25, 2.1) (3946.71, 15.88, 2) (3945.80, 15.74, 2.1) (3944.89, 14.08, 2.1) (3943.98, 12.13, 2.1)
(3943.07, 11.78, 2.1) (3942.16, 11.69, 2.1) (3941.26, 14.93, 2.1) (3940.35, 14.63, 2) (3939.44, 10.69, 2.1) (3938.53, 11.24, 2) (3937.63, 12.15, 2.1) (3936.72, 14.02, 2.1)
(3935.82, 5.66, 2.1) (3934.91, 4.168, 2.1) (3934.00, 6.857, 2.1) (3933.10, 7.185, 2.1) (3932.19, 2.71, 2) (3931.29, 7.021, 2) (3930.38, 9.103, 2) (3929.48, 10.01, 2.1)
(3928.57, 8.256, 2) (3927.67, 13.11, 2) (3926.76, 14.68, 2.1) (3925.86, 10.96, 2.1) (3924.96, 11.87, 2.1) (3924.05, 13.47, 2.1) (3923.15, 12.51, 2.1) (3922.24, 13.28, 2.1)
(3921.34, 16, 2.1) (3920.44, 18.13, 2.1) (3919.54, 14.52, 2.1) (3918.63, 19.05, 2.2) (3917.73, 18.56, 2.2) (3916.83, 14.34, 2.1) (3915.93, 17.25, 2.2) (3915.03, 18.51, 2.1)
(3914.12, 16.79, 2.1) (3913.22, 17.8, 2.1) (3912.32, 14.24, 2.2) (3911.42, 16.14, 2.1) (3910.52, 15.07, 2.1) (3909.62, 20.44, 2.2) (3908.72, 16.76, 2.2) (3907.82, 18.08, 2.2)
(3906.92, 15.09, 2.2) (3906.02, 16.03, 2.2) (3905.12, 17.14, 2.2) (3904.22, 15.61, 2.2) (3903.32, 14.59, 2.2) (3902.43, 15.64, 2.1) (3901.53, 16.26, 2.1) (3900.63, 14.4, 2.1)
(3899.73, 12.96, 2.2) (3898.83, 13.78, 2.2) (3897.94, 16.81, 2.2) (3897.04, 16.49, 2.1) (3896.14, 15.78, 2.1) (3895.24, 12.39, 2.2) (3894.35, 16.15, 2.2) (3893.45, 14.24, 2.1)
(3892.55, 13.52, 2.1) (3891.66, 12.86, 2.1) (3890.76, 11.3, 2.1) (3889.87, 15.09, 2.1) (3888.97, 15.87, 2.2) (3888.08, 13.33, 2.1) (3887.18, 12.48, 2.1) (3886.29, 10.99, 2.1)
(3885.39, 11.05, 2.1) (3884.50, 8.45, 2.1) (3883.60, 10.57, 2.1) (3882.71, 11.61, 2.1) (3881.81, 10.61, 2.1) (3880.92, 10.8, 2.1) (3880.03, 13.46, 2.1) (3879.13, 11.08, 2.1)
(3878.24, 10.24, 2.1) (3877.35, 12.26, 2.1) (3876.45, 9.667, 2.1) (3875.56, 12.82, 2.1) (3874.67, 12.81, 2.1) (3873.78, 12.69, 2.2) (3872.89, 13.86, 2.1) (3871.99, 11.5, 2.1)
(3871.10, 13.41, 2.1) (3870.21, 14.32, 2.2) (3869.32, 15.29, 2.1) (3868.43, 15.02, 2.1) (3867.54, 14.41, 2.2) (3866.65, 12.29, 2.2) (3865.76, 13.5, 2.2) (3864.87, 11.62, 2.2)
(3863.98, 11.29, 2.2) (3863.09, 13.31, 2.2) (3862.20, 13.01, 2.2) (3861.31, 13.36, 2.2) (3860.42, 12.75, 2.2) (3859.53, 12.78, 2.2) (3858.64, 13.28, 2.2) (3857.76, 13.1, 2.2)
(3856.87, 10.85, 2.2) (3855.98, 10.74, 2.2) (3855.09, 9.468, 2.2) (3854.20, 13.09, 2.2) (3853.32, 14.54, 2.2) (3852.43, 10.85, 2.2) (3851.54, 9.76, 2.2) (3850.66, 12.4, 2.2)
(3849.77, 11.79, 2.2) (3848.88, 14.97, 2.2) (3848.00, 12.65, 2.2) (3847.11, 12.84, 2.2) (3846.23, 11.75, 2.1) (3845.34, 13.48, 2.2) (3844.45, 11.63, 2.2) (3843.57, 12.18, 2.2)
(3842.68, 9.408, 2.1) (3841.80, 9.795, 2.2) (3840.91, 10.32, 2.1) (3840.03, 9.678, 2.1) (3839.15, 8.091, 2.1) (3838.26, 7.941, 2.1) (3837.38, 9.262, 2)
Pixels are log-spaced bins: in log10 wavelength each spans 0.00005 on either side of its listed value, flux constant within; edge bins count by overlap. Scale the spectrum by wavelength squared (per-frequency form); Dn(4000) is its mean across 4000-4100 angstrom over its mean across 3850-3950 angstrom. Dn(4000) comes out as 1.9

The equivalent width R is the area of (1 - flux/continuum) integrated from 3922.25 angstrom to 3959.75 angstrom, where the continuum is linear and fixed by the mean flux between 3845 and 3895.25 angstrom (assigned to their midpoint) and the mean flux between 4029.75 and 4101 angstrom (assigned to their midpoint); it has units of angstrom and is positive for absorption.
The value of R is 8.4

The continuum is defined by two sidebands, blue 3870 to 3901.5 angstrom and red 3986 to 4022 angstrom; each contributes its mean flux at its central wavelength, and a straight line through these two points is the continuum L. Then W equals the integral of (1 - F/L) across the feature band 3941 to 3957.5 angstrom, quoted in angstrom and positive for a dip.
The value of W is 2.9 angstrom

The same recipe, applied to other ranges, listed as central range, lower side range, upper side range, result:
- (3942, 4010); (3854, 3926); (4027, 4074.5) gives 7.01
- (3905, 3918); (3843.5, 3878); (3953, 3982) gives -4.34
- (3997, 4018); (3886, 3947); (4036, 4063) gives -3.24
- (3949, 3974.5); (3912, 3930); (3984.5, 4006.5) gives 8.59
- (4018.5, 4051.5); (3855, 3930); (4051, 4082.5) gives -4.13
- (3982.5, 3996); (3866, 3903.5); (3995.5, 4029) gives 0.18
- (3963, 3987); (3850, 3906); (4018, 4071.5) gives 7.08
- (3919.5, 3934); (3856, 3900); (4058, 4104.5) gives 3.70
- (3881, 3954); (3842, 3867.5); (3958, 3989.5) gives -3.20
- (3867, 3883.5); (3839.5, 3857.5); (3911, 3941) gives -0.79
